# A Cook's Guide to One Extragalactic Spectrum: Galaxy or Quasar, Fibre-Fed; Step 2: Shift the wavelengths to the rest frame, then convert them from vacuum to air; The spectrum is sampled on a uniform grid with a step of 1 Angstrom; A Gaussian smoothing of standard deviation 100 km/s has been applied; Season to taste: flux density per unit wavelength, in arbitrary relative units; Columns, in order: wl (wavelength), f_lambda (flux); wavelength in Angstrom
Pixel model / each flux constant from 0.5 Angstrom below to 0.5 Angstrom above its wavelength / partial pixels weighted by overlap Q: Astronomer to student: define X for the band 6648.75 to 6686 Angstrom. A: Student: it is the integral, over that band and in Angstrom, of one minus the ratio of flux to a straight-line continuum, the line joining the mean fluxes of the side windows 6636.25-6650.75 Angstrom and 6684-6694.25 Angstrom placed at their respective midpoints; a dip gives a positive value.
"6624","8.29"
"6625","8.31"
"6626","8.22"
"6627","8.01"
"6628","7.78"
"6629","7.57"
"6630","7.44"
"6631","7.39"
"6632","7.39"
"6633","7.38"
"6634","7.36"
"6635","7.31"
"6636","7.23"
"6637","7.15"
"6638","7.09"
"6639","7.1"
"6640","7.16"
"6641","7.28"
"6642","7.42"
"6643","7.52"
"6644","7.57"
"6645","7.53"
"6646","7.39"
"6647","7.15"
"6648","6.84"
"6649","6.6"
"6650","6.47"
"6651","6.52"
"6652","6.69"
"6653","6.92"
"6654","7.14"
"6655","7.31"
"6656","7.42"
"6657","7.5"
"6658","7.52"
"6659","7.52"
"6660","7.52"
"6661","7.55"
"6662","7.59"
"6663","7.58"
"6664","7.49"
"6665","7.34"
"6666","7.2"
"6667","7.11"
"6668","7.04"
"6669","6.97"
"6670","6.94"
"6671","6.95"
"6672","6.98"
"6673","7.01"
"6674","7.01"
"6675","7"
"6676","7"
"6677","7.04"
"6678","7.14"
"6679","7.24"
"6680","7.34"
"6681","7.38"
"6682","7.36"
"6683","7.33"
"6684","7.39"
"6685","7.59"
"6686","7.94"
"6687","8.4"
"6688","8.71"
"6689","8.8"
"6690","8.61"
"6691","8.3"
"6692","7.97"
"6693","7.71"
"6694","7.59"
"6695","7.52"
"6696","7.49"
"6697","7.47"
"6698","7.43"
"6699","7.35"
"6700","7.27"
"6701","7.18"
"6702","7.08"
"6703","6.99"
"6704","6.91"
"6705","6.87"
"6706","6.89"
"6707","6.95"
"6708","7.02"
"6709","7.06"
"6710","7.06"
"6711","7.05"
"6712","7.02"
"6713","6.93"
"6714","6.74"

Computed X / 2.28 Angstrom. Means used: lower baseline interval 7.15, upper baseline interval 8.14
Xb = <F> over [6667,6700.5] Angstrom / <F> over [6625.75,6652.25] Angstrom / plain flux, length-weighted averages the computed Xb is 1.0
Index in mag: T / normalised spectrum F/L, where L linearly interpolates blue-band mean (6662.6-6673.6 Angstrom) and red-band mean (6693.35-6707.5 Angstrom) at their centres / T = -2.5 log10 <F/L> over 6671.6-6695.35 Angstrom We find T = -0.06 mag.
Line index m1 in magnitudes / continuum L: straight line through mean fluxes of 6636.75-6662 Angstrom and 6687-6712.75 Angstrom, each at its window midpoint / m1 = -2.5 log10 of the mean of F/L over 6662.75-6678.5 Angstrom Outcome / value 0.03 mag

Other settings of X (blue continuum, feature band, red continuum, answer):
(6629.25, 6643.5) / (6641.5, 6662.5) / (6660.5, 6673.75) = 0.1 Angstrom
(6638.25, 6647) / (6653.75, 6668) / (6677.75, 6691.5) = 0.3 Angstrom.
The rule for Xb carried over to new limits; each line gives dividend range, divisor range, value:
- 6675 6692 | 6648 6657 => 1.11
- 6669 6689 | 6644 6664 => 1.02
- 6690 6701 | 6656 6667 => 1.02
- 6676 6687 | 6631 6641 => 1.02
